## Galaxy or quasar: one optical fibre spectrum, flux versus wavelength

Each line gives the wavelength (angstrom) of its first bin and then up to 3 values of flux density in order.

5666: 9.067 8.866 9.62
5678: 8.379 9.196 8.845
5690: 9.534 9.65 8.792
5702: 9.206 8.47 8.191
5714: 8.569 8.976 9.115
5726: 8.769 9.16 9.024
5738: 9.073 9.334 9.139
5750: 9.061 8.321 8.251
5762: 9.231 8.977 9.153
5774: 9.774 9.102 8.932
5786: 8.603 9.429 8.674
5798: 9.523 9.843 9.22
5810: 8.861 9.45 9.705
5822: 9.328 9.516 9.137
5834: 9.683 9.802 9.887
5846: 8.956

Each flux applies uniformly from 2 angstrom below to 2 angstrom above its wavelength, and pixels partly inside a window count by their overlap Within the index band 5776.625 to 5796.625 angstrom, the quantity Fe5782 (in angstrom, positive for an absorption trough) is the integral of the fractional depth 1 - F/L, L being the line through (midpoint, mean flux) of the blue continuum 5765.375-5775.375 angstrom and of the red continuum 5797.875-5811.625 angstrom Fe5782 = 0.8 angstrom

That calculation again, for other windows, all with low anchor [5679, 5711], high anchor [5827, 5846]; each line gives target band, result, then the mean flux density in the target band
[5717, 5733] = 0.2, 9.01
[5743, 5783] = 1.1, 9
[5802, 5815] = 0.2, 9.26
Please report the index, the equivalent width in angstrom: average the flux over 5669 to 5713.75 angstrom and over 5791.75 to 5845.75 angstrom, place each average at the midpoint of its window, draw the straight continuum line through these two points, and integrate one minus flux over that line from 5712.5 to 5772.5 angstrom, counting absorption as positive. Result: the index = 1.3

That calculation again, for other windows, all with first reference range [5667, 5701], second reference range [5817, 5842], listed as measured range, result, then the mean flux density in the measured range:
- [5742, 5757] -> 0.71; 8.87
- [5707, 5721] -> 0.90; 8.61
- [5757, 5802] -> 1.38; 9.11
